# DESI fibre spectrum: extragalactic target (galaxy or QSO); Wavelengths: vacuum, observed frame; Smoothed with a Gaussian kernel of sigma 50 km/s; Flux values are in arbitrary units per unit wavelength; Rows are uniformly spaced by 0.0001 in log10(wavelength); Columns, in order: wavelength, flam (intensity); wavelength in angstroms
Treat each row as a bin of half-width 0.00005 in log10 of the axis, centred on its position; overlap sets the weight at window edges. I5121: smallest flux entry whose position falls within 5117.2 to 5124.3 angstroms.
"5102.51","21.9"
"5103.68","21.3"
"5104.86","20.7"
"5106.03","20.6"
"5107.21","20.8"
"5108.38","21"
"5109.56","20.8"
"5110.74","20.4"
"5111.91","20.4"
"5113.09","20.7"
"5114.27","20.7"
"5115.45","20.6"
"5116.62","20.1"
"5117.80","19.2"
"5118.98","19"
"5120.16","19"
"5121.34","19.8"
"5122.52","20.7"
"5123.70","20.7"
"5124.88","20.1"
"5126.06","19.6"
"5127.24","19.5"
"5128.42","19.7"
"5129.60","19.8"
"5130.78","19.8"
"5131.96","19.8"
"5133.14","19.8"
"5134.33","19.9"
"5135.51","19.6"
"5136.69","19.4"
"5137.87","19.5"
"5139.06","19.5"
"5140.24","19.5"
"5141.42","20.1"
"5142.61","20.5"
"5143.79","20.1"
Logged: 19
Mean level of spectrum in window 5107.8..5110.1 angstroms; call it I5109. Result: 20.9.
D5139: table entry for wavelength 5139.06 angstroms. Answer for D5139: 19.5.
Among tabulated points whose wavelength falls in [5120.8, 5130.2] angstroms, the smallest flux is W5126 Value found 19.5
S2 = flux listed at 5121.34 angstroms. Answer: 19.8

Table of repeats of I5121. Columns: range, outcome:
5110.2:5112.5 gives 20.4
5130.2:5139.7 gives 19.4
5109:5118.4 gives 19.2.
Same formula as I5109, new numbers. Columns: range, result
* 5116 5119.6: 19.5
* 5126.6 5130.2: 19.7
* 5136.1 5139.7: 19.5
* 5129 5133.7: 19.8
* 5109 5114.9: 20.6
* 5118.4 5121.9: 19.3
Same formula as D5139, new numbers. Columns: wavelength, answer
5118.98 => 19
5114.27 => 20.7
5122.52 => 20.7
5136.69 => 19.4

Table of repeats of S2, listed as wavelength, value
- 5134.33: 19.9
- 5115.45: 20.6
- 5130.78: 19.8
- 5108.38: 21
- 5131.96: 19.8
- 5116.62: 20.1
